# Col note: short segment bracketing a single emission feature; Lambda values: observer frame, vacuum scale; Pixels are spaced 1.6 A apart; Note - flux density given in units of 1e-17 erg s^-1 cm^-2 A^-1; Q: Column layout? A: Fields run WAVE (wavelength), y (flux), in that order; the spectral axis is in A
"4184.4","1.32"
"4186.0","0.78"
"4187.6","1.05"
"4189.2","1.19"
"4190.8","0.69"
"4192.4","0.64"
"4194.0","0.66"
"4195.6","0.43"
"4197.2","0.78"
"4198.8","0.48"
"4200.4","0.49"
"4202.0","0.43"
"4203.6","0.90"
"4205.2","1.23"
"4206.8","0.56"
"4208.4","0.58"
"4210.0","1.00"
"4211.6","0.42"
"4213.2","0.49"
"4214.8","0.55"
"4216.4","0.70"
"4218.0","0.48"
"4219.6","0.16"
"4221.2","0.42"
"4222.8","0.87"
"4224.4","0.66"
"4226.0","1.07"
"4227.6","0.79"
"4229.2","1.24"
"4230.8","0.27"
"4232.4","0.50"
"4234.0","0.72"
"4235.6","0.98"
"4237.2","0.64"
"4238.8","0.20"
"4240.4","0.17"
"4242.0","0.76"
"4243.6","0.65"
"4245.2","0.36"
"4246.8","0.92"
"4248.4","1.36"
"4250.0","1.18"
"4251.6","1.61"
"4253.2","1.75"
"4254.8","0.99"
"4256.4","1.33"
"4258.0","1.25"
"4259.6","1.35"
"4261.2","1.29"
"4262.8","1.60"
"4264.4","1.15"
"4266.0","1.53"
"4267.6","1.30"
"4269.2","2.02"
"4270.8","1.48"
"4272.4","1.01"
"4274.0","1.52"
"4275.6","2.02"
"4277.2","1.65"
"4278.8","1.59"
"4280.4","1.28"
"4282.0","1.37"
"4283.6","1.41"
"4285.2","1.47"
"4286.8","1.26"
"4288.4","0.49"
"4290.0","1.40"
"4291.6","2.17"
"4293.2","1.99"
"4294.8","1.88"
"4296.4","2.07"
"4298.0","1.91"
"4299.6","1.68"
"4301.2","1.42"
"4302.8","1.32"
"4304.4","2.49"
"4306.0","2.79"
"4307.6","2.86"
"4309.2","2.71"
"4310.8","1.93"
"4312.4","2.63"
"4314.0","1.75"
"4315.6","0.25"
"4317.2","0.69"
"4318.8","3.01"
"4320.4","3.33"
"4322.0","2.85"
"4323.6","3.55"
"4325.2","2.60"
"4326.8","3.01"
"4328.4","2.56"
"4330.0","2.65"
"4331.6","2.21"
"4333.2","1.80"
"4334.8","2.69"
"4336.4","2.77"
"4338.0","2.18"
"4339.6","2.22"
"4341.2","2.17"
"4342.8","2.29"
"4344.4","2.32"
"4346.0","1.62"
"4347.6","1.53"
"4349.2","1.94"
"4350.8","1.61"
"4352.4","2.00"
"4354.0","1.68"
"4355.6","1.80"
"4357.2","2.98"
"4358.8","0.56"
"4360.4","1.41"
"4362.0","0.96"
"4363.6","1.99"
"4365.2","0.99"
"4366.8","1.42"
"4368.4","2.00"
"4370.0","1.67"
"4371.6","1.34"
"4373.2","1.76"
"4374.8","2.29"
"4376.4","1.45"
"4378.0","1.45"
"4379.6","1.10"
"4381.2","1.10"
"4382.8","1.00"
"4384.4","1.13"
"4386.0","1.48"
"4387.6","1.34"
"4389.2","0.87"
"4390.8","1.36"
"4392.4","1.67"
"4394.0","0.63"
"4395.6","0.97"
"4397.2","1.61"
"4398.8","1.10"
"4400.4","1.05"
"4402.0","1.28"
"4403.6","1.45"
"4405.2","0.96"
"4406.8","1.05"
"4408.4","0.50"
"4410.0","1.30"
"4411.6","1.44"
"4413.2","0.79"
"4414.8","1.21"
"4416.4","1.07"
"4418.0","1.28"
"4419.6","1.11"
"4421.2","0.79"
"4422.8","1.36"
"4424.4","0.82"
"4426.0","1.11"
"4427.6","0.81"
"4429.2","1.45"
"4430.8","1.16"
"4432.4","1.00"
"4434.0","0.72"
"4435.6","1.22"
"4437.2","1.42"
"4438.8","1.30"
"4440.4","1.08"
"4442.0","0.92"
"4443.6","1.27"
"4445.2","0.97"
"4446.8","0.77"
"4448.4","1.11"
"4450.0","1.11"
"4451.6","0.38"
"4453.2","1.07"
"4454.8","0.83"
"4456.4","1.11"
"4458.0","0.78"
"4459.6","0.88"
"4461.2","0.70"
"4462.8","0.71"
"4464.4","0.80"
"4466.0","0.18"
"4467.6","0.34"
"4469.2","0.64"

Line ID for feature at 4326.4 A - Ly-alpha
